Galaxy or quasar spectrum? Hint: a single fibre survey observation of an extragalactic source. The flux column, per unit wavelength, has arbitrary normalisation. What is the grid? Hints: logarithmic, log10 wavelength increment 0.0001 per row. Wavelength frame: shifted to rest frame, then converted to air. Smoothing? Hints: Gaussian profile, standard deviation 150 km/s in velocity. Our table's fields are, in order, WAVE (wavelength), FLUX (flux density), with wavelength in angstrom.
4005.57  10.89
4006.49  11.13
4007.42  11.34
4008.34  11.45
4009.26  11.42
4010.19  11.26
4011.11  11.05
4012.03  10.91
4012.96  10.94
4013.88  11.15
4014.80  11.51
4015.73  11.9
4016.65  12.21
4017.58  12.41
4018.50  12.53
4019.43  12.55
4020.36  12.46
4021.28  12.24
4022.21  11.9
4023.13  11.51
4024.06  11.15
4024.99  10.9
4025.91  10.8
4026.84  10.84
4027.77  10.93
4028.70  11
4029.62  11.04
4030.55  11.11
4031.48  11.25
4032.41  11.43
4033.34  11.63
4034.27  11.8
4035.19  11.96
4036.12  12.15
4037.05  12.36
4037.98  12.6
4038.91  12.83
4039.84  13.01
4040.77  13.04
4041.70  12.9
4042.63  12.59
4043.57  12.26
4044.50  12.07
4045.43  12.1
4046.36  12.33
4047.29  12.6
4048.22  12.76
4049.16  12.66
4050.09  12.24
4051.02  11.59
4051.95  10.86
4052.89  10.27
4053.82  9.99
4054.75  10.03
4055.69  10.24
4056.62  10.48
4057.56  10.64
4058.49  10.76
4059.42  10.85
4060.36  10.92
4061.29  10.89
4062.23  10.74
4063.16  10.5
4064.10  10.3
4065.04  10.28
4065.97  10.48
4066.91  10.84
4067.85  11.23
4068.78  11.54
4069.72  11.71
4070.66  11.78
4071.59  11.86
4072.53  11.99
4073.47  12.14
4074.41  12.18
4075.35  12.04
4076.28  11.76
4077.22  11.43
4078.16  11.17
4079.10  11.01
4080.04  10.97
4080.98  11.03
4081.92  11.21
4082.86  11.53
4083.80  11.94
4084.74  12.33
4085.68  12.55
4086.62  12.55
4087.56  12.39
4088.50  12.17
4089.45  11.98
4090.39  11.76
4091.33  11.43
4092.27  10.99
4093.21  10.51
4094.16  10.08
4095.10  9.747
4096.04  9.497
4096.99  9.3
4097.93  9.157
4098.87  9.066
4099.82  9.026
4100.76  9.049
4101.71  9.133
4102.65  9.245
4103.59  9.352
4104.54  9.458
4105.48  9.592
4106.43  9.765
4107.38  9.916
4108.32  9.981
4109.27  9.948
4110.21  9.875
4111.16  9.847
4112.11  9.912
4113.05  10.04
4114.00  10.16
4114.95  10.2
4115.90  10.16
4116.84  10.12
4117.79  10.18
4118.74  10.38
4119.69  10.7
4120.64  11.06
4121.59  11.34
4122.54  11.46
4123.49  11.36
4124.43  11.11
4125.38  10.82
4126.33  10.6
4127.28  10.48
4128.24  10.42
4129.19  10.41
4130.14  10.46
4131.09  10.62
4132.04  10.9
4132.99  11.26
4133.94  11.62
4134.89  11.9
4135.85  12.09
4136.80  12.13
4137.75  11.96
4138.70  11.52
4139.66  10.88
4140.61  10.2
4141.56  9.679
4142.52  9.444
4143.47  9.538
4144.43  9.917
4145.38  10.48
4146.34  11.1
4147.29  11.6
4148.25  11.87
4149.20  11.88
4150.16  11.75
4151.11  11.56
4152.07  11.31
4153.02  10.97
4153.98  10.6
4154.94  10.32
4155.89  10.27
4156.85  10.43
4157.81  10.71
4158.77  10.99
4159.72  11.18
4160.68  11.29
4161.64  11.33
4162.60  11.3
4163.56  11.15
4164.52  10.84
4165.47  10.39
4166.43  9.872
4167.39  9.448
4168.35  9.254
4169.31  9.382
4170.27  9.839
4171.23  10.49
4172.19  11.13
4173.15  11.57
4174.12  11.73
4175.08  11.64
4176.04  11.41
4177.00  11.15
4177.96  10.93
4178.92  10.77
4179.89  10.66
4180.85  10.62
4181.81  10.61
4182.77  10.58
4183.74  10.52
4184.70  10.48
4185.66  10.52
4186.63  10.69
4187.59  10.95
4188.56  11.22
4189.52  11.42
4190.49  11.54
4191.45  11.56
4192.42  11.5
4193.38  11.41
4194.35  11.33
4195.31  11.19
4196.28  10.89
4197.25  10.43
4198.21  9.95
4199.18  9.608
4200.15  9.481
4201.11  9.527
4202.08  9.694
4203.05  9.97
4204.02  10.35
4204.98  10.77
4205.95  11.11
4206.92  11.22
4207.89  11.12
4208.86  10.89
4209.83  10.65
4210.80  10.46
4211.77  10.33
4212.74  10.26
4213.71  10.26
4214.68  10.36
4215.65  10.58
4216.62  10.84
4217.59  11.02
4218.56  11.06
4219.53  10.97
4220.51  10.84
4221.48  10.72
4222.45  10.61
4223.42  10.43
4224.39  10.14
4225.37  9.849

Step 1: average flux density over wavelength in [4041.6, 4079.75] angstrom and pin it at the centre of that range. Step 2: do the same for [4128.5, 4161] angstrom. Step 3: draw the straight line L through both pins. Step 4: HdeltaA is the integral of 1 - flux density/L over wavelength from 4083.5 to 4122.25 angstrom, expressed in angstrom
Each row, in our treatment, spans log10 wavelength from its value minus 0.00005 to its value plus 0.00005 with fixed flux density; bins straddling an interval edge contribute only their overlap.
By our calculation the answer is 2.72 angstrom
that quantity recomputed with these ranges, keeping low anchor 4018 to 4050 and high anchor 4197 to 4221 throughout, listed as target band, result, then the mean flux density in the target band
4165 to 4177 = 0.3 angstrom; 10.5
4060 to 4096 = 0.8 angstrom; 11.3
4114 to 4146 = 1.1 angstrom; 10.8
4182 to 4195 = -0.5 angstrom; 11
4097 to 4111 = 2.3 angstrom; 9.48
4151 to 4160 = 0.1 angstrom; 10.8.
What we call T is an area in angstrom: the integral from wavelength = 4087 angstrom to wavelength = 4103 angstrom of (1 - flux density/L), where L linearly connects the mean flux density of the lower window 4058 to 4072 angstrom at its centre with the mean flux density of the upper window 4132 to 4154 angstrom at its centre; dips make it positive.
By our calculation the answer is 1.08 angstrom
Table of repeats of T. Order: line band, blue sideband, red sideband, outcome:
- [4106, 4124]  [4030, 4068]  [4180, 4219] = 1.3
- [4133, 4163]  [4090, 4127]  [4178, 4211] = -1.8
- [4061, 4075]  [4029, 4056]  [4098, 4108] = -0.6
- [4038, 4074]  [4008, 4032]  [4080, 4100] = -0.9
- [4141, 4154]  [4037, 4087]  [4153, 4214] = 0.1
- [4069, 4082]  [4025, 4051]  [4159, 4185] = 0.0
